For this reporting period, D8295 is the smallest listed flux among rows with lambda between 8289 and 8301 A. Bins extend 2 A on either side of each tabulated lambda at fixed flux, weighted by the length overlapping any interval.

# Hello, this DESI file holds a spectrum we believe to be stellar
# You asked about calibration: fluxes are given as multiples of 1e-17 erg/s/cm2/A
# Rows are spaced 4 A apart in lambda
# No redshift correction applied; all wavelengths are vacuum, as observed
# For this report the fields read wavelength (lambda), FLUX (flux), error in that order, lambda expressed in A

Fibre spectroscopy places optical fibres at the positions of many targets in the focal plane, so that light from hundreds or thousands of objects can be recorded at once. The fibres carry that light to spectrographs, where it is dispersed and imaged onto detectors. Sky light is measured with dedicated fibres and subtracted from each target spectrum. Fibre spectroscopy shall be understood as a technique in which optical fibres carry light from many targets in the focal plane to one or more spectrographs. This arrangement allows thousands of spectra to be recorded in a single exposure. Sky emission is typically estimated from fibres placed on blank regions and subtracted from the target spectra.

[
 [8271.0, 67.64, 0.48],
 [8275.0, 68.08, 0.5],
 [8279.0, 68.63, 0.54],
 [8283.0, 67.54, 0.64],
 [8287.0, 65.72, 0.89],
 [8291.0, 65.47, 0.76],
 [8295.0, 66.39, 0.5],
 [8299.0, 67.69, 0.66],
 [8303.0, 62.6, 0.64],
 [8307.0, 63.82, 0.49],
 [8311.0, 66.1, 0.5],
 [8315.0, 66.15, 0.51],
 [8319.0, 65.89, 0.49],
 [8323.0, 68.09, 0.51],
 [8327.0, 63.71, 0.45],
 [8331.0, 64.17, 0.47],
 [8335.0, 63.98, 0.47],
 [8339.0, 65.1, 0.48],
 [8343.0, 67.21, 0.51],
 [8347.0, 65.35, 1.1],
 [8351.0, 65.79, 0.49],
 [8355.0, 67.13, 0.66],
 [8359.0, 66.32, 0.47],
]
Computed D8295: 65.47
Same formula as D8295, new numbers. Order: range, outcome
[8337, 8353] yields 65.1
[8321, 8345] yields 63.71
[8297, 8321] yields 62.6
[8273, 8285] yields 67.54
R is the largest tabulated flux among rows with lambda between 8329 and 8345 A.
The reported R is 67.21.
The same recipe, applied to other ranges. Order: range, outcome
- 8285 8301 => 67.69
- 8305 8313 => 66.1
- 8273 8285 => 68.63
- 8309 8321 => 66.15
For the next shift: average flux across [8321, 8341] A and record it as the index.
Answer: 65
